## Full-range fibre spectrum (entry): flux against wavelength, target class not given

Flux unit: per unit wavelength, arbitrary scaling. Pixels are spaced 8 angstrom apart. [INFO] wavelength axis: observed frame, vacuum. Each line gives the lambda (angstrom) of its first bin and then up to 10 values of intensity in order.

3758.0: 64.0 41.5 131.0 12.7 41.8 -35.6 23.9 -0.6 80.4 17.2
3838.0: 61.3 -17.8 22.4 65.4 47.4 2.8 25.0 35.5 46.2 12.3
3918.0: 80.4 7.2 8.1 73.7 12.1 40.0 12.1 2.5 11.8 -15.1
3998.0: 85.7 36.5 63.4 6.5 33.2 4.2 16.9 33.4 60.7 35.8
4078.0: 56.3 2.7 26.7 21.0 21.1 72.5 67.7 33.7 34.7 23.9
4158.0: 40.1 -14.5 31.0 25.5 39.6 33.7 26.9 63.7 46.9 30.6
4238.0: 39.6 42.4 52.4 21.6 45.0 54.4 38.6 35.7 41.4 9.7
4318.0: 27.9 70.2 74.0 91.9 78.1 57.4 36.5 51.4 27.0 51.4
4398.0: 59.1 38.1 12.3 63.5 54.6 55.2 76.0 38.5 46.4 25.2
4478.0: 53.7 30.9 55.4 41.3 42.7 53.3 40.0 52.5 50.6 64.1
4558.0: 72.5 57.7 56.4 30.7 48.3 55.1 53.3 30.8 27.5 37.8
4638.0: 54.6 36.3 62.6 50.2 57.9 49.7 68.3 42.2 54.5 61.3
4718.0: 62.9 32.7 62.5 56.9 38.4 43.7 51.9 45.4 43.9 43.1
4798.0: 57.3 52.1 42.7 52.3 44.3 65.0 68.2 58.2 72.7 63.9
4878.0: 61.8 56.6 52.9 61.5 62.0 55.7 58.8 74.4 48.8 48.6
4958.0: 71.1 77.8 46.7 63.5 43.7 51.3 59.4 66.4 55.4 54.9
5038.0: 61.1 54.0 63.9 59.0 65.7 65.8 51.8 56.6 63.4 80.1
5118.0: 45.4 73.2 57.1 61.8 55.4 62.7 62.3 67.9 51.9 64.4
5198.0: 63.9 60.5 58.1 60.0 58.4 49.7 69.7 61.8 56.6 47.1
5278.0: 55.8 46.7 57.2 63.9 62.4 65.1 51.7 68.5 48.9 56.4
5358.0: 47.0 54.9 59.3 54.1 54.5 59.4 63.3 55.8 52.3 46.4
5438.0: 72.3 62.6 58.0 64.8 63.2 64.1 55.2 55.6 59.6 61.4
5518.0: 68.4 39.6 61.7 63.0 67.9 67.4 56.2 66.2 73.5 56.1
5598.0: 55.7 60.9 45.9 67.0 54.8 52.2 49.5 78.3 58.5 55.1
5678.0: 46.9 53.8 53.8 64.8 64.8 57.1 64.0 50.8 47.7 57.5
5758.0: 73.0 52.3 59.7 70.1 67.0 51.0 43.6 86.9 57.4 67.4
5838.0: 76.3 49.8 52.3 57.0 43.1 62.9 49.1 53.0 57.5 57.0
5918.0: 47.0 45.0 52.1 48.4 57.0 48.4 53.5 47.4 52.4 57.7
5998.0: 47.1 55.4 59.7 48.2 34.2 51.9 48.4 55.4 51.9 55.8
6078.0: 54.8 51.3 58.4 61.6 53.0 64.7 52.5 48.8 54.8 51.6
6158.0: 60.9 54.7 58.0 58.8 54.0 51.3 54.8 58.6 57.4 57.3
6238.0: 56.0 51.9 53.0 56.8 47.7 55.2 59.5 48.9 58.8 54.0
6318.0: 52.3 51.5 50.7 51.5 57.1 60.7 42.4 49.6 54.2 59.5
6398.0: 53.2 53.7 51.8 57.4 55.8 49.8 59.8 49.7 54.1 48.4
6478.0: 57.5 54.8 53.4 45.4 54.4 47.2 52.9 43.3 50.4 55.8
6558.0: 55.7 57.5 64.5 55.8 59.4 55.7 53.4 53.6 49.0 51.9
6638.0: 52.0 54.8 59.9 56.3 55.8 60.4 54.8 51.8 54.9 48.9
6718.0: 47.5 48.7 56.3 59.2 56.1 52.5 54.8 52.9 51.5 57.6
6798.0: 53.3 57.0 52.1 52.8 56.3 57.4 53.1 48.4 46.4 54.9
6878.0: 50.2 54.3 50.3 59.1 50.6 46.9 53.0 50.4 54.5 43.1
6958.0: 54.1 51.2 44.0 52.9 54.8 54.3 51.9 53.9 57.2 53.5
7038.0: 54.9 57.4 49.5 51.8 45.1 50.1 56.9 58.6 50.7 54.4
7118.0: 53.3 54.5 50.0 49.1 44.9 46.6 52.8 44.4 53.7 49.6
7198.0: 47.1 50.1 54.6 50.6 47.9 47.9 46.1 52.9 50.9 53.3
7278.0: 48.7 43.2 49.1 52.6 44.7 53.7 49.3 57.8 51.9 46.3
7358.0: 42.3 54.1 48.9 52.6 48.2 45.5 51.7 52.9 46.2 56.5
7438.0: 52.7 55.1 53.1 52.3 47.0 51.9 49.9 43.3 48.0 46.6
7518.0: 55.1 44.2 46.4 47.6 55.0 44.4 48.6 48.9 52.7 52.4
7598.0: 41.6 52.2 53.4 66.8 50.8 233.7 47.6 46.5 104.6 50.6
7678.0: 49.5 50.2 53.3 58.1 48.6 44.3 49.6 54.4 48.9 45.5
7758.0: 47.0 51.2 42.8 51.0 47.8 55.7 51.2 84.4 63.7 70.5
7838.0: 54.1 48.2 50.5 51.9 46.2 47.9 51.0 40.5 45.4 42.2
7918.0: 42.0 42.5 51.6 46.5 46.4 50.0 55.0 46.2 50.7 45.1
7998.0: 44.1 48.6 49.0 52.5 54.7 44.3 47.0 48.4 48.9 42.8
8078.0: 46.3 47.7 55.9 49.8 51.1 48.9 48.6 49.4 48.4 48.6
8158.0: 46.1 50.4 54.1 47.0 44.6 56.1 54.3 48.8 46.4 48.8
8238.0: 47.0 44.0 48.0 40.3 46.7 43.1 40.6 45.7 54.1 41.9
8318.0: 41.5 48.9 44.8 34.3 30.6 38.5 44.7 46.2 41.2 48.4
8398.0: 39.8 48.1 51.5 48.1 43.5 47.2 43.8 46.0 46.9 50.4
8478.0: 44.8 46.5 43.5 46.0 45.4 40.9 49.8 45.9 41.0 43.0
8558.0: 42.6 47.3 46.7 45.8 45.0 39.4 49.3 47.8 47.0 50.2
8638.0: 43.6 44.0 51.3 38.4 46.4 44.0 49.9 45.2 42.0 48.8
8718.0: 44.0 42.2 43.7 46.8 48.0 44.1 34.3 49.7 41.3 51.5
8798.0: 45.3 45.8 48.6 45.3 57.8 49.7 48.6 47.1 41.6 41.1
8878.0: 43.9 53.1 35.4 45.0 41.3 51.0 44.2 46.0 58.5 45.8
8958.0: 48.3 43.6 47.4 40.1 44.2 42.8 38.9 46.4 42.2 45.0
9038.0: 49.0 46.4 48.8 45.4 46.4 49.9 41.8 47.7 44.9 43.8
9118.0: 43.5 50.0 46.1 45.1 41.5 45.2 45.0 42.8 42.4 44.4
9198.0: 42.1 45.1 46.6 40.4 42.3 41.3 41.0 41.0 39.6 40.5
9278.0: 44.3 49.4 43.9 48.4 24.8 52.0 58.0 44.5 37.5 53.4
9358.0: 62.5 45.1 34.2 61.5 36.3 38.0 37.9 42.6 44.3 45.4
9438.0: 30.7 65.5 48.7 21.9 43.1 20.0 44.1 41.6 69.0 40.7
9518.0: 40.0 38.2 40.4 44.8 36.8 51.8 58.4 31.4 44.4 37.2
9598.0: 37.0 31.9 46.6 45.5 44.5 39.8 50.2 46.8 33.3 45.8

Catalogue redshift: 0.16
